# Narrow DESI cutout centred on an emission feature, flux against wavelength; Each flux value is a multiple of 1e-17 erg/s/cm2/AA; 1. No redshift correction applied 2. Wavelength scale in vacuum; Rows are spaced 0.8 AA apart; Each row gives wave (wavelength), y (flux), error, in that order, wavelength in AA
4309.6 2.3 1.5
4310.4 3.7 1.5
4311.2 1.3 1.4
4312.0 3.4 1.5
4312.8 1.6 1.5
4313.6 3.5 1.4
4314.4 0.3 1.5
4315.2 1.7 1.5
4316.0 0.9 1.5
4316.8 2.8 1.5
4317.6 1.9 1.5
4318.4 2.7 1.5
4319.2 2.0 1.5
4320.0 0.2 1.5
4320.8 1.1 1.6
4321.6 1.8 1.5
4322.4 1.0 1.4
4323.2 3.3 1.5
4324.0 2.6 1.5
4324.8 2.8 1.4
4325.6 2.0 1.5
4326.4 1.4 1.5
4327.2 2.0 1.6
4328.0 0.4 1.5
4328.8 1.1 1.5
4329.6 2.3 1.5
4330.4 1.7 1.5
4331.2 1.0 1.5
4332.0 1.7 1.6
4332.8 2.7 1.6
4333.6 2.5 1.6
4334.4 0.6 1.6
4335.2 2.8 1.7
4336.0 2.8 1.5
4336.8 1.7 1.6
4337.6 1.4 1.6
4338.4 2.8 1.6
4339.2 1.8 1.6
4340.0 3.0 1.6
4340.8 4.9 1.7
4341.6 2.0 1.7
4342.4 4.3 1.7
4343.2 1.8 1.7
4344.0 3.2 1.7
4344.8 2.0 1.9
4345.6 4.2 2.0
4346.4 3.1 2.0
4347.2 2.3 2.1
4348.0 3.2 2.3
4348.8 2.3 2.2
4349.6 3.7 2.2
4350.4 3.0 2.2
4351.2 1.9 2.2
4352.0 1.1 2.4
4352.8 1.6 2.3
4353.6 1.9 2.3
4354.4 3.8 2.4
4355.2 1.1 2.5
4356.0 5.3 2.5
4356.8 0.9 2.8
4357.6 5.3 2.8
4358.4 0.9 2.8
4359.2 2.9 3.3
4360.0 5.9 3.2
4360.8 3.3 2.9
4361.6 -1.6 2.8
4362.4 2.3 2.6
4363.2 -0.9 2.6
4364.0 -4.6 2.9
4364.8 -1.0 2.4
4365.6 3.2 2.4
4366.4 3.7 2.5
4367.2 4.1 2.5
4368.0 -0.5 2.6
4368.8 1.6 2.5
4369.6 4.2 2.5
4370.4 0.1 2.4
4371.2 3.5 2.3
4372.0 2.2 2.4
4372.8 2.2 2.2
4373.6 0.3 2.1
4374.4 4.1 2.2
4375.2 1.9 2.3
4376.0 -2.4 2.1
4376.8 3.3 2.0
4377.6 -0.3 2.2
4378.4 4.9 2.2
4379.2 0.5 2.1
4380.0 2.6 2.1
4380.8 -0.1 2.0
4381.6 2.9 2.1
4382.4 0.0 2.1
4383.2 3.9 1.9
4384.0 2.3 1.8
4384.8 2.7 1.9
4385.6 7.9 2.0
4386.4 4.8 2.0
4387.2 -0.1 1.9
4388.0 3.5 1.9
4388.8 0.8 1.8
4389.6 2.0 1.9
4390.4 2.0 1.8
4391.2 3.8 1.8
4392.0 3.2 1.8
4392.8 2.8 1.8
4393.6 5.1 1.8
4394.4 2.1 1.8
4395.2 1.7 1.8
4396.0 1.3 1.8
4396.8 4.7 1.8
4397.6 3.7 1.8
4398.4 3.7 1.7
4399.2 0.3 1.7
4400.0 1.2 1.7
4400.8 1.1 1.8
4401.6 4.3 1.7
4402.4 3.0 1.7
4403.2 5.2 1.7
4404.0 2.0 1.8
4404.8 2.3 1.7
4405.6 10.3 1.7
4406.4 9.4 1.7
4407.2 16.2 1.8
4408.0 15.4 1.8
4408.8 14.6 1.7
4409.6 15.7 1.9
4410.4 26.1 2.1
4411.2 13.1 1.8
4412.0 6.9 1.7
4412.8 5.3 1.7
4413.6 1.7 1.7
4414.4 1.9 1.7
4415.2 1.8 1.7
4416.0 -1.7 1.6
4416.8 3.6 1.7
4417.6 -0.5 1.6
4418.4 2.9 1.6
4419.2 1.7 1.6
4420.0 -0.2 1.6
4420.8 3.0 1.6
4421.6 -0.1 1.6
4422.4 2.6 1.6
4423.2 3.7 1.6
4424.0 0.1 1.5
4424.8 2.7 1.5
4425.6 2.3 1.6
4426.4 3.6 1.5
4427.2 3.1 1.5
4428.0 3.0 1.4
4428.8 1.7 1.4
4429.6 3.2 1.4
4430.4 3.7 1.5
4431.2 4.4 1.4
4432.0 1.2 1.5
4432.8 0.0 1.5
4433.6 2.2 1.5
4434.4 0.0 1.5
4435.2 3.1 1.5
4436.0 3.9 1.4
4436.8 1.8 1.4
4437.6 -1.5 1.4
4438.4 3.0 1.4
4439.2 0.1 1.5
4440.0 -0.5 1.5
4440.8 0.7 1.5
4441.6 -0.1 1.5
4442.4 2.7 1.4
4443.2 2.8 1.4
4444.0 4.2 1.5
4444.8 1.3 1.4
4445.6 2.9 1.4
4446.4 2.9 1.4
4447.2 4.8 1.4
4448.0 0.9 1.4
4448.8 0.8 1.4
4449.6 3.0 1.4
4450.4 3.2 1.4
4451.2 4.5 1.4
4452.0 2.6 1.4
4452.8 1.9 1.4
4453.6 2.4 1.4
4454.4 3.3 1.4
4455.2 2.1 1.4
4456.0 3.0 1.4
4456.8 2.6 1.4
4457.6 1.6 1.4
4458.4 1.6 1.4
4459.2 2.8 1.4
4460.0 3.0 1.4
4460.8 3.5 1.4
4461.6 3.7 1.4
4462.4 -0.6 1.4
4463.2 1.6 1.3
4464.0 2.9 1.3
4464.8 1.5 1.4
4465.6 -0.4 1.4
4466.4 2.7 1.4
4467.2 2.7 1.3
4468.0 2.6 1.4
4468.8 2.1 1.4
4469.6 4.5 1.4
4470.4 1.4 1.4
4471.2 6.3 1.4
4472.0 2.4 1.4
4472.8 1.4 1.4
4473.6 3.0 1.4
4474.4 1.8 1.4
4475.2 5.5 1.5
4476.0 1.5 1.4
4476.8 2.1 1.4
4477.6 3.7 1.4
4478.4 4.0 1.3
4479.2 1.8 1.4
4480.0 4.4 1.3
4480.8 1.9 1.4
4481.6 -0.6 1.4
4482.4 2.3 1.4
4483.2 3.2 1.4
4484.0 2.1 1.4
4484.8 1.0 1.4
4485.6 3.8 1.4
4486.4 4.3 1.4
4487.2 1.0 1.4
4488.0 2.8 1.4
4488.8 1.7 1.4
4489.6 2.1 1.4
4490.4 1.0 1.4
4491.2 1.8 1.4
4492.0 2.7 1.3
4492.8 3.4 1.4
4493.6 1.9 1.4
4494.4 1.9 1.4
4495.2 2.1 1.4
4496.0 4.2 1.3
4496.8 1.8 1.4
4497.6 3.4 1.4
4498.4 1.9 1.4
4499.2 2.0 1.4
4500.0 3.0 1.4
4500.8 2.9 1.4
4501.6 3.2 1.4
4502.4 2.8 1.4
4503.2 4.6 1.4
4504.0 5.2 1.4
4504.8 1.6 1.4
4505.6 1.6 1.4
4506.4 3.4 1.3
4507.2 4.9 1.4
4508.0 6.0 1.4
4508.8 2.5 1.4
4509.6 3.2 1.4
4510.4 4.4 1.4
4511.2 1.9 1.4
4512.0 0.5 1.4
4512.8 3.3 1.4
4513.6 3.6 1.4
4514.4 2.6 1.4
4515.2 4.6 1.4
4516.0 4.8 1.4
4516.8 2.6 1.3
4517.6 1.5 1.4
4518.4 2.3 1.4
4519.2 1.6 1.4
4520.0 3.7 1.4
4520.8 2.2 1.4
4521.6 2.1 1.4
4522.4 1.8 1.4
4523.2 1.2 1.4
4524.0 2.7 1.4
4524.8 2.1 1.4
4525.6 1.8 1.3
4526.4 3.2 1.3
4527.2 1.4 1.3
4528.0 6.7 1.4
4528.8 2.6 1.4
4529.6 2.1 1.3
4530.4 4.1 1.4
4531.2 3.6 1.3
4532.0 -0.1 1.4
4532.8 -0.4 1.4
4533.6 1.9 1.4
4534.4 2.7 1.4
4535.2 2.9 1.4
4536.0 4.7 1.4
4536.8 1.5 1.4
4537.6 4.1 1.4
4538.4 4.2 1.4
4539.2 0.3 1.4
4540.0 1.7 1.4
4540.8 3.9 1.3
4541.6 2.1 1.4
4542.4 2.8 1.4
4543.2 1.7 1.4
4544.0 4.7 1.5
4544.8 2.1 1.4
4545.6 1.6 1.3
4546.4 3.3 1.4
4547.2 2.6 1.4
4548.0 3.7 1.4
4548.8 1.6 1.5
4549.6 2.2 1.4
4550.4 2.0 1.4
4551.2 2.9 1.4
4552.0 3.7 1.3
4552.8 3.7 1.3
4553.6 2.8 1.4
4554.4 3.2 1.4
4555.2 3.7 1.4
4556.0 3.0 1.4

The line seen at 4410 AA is [O II]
